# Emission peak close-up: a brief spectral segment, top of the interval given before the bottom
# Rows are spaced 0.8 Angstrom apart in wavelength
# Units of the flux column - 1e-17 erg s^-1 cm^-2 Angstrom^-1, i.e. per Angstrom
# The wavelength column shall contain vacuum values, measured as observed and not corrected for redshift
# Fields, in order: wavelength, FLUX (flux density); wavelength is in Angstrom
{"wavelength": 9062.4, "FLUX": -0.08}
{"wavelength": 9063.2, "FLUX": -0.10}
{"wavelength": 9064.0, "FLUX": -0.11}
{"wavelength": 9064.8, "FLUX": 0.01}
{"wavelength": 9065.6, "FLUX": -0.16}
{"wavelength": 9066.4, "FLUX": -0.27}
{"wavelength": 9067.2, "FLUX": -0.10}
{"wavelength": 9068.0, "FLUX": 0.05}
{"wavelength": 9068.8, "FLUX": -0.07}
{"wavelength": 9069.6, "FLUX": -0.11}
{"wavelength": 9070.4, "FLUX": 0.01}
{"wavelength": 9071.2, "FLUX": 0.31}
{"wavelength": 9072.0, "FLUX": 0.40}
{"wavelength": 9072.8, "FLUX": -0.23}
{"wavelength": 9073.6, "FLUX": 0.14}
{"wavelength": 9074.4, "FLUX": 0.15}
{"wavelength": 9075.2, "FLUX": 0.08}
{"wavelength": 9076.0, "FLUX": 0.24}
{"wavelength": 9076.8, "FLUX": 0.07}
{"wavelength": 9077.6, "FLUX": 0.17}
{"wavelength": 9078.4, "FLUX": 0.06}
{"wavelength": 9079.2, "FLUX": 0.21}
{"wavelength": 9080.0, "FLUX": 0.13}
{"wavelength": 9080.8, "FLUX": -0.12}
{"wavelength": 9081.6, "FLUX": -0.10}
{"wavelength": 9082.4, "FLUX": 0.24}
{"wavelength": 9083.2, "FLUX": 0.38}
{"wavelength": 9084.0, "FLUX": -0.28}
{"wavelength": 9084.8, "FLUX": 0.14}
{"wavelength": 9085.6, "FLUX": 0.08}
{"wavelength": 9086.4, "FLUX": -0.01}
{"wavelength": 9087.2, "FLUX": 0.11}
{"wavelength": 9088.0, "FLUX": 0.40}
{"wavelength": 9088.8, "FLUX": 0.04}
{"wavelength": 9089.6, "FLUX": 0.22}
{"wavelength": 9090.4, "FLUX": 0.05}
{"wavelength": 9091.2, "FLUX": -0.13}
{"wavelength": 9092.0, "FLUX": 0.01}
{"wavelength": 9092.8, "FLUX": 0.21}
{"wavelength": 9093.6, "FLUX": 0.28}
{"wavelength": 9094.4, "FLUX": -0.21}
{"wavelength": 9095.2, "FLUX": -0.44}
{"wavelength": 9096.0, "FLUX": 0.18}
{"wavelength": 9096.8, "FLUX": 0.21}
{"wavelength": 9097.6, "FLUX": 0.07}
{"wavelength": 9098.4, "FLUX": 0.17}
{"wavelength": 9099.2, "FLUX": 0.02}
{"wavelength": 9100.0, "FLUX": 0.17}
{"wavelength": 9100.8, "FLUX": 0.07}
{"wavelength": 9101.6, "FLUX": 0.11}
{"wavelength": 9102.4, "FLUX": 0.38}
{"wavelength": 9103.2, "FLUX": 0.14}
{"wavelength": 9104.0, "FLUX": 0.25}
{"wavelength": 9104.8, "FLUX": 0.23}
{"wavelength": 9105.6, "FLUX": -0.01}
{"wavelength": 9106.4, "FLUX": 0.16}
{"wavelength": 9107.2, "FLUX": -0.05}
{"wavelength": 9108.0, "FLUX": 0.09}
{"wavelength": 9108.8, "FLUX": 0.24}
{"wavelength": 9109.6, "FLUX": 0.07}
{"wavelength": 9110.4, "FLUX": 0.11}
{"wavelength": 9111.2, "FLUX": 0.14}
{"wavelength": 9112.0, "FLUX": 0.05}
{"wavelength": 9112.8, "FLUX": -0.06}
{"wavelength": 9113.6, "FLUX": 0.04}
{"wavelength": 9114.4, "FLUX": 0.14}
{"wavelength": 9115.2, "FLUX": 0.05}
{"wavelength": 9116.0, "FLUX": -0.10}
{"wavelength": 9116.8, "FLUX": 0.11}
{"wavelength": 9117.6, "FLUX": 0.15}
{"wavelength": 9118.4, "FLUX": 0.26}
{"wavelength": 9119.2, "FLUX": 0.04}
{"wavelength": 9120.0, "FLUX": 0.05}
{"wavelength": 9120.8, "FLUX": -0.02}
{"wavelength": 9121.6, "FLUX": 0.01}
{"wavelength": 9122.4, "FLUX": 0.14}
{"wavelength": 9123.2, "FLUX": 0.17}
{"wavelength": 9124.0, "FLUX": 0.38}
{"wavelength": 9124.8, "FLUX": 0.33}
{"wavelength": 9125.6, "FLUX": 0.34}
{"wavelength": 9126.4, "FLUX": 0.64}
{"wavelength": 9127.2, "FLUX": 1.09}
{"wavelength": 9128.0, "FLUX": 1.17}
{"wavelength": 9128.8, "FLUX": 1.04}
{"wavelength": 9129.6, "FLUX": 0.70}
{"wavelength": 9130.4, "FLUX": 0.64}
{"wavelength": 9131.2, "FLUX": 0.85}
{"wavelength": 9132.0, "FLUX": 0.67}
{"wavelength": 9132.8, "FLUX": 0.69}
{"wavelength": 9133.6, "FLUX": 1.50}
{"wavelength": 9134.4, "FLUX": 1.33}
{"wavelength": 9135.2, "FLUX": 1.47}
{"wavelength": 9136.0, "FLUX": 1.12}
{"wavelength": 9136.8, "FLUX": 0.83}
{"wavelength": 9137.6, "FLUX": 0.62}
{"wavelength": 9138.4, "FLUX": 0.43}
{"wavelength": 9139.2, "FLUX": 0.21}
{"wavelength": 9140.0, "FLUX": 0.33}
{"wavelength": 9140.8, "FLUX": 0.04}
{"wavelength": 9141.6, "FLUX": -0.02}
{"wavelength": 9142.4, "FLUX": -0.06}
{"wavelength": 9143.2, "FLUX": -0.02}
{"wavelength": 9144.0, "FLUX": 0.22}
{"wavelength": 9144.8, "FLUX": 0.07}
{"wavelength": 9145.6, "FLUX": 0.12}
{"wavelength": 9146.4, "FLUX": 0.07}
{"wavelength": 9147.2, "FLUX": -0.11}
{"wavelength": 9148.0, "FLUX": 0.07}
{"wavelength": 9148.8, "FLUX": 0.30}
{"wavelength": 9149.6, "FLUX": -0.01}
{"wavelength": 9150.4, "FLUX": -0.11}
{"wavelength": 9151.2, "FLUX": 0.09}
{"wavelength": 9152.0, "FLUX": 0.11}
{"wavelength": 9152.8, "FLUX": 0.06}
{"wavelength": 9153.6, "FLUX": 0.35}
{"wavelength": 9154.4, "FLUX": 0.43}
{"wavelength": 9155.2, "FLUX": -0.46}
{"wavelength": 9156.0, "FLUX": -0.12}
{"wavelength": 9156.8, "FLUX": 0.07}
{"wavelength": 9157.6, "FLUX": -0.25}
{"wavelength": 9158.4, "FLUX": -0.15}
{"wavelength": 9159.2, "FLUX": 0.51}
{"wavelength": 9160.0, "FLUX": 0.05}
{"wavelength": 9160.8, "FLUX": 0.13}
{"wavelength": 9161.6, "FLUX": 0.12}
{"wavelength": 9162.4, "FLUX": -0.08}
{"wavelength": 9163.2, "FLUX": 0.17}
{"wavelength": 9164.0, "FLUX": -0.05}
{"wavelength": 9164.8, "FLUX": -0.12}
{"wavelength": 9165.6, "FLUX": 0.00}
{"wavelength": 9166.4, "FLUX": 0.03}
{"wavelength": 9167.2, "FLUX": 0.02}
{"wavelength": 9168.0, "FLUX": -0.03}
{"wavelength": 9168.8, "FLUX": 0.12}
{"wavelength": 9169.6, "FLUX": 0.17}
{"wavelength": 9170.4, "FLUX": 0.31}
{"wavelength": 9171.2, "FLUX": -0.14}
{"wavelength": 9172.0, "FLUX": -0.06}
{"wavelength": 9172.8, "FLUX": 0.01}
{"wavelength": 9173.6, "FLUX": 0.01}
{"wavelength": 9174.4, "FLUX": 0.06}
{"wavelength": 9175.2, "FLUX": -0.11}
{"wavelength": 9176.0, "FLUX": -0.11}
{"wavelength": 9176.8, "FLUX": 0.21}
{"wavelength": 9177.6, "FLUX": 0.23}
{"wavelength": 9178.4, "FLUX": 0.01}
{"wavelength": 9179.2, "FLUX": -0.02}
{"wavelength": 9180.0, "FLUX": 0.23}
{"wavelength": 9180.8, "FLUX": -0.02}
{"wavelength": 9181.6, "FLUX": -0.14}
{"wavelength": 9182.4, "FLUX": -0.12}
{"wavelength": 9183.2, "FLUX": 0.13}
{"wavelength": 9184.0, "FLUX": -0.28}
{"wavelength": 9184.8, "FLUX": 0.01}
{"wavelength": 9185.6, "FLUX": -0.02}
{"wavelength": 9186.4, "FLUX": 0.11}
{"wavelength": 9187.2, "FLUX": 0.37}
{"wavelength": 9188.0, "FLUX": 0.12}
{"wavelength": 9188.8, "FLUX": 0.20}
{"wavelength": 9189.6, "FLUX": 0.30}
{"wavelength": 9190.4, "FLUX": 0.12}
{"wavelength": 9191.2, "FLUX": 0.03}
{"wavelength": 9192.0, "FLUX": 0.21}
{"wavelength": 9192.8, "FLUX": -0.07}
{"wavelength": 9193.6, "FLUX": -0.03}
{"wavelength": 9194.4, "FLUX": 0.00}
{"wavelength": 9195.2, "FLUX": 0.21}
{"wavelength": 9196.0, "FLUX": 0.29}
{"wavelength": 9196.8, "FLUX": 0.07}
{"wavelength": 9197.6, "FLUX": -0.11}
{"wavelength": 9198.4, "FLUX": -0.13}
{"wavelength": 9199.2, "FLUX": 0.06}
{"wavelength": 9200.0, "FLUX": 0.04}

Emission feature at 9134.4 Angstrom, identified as [O II] 3727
